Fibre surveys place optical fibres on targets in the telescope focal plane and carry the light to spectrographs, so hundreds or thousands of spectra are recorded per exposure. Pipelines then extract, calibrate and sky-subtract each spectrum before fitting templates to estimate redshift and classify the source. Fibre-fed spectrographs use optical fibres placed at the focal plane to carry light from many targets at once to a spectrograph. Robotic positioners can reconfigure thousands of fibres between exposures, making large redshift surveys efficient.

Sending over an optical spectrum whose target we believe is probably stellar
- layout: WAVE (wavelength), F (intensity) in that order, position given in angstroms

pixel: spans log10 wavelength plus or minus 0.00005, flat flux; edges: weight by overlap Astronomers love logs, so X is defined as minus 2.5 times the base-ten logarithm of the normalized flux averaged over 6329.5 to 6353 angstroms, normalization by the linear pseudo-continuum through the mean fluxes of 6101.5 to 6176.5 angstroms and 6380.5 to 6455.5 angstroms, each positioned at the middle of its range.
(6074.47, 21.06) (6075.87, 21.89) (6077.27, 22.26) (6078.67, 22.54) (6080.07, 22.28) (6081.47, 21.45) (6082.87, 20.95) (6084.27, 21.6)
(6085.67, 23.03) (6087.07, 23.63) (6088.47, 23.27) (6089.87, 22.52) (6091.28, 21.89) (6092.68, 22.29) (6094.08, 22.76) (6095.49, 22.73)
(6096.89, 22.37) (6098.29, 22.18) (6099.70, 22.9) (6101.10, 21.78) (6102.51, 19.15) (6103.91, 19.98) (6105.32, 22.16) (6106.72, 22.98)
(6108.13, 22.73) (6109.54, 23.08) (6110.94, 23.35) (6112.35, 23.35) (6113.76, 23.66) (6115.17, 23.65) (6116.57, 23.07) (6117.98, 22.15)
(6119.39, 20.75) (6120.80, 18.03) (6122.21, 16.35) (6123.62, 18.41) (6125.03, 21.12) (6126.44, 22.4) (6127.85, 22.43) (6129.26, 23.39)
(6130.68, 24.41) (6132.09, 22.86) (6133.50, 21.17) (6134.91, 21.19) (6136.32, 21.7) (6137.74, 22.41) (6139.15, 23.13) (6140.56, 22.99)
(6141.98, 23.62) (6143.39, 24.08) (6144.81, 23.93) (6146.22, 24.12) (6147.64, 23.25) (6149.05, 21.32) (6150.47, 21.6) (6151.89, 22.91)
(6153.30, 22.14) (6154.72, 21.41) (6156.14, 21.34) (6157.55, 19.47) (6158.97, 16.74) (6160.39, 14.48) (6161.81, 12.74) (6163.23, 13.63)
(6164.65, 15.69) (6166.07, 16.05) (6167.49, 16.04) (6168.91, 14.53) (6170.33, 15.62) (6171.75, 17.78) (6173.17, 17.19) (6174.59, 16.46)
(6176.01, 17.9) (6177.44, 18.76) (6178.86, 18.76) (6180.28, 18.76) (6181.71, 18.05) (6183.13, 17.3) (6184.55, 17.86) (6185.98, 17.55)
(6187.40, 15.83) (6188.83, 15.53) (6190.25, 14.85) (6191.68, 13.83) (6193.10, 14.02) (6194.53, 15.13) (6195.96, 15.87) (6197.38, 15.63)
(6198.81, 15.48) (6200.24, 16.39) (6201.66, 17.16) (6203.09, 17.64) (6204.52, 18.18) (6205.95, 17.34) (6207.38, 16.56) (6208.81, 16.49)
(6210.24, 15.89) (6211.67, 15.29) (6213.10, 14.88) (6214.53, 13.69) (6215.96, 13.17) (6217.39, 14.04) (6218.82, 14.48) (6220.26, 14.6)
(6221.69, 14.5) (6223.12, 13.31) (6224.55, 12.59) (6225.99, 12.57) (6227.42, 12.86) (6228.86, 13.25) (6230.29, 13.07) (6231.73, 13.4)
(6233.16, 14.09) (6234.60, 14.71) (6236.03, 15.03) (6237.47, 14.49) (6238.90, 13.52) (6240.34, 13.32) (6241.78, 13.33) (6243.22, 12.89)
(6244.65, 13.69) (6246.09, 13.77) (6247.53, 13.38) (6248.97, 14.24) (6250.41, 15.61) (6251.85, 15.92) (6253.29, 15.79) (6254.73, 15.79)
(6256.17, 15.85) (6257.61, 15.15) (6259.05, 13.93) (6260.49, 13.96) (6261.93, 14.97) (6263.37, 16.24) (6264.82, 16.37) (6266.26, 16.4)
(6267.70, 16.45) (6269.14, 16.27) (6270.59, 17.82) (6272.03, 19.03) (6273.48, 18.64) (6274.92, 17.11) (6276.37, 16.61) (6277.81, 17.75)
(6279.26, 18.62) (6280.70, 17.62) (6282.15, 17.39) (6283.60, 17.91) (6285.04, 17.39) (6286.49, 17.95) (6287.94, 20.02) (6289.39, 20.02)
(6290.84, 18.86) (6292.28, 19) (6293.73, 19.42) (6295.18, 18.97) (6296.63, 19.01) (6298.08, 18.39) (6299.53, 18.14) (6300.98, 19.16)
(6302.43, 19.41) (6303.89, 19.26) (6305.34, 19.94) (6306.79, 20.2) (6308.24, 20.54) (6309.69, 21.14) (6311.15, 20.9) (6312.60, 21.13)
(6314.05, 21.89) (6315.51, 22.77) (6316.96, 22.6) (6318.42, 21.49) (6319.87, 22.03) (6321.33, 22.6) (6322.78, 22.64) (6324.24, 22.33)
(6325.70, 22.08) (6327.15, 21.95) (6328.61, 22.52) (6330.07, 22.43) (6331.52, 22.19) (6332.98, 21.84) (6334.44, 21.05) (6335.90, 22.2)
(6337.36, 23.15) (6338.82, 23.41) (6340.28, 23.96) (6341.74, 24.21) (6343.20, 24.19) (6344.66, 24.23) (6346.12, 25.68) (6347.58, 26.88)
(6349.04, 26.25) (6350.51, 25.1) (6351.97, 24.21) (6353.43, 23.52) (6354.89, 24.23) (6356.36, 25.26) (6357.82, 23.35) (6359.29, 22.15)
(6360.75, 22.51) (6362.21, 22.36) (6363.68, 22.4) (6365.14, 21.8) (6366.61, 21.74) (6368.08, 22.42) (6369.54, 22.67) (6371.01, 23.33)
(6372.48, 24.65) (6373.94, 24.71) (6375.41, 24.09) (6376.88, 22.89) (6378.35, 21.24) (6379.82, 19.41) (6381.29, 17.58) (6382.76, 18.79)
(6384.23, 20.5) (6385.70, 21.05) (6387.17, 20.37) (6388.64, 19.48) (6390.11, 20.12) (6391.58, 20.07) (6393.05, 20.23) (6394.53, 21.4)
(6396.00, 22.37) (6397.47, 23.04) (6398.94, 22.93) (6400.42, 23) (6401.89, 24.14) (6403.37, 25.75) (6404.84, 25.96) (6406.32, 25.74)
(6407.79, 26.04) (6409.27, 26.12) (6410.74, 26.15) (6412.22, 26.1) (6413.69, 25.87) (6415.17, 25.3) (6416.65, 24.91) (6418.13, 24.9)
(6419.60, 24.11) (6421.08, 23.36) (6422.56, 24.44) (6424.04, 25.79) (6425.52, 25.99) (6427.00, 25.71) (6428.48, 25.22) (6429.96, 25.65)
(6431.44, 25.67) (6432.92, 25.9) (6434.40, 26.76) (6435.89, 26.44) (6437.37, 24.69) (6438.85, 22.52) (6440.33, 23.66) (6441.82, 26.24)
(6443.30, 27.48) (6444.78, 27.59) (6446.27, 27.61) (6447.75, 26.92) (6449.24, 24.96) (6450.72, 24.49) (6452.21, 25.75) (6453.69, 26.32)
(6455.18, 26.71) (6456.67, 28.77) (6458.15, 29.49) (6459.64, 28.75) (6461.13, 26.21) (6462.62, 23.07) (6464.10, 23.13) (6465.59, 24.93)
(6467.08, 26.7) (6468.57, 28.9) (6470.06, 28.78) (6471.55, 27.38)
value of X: -0.03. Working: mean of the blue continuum 20.5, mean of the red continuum 24.3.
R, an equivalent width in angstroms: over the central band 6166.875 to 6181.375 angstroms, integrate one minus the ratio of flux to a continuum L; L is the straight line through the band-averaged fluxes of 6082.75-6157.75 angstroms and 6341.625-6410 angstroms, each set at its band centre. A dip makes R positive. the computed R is 3.3 angstroms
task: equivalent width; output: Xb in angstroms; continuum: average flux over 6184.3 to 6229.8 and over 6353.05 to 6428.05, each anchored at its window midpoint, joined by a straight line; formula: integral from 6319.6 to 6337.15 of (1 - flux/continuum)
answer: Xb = -1.5 angstroms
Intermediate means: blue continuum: 15.2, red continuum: 23.2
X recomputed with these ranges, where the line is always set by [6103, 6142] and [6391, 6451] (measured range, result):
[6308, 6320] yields 0.11 mag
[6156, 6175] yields 0.36 mag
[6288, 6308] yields 0.22 mag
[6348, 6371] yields 0.04 mag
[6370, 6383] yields 0.12 mag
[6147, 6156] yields 0.01 mag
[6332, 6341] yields 0.07 mag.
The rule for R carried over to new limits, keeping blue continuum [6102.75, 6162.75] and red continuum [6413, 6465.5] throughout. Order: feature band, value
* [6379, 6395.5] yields 3.33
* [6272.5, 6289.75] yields 4.02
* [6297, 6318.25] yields 3.13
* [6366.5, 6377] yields 0.58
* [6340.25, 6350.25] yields -0.29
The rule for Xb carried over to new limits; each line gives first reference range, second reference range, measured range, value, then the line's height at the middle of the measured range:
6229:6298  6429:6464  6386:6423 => 0.3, 23.8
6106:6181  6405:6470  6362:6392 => 3.9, 24.7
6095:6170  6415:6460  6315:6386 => 4.8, 24.5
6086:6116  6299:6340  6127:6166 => 2.4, 22.3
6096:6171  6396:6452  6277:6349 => 7.9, 23.6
